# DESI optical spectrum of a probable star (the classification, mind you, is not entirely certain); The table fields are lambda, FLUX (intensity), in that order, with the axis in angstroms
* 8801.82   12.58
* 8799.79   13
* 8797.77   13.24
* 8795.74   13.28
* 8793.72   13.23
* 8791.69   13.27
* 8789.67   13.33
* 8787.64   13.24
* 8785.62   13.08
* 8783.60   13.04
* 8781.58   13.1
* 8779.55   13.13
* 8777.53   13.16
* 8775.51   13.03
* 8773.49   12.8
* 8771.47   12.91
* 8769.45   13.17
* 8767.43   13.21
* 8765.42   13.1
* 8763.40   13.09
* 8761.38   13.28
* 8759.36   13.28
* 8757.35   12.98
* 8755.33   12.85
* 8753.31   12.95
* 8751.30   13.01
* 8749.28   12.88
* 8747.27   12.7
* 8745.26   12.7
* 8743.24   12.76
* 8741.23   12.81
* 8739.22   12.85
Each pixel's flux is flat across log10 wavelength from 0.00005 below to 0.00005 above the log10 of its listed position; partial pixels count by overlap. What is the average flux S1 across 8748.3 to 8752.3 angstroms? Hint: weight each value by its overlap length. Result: 12.9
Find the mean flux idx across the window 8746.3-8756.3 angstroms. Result 12.9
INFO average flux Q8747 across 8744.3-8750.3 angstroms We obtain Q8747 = 12.8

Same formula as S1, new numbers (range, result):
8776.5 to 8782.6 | 13.1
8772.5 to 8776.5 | 12.9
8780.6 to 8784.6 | 13.1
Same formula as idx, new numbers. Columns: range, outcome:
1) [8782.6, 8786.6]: 13.1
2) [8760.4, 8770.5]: 13.2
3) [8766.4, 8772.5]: 13.1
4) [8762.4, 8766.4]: 13.1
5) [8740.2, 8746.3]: 12.8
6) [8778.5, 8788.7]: 13.1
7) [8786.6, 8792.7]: 13.3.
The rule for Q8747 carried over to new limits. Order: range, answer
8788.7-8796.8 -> 13.3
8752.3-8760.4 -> 13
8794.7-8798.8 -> 13.3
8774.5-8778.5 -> 13.1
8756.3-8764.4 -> 13.2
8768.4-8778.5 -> 13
